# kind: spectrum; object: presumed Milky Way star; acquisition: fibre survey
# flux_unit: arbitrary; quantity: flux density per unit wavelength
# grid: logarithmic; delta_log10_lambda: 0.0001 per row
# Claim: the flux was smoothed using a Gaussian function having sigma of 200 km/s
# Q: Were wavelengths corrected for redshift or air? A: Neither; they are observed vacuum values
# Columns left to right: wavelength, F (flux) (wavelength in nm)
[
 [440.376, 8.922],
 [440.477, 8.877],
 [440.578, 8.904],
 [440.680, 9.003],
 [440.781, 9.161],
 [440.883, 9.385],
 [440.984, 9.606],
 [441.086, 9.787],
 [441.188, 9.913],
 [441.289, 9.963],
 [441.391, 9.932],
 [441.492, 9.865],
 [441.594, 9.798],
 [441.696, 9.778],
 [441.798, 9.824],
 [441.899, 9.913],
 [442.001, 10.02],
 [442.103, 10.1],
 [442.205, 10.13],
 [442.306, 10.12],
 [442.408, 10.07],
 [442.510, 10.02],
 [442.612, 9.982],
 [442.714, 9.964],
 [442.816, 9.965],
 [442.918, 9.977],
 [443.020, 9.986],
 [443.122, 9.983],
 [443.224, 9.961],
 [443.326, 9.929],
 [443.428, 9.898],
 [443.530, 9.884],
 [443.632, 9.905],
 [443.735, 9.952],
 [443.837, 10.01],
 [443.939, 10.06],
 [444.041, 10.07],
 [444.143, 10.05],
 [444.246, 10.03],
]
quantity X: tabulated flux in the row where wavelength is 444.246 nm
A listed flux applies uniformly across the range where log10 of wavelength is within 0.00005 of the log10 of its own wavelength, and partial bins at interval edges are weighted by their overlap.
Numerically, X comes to 10.03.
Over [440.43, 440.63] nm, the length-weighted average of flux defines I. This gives 8.89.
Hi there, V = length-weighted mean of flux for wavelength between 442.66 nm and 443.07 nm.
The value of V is 9.97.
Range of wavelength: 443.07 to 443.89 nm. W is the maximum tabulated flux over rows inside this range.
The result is 10.01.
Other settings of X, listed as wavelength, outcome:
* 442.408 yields 10.07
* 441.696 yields 9.778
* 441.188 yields 9.913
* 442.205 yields 10.13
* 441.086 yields 9.787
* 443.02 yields 9.986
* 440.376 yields 8.922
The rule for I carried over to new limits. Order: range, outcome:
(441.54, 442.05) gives 9.86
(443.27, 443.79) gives 9.91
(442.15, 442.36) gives 10.1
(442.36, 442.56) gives 10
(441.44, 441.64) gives 9.85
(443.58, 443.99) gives 9.98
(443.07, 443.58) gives 9.94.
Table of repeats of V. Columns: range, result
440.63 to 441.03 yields 9.3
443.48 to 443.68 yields 9.9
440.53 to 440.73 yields 8.93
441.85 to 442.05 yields 9.95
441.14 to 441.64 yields 9.91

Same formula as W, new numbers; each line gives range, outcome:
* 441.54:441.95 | 9.913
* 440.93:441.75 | 9.963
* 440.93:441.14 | 9.787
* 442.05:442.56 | 10.13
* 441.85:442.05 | 10.02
